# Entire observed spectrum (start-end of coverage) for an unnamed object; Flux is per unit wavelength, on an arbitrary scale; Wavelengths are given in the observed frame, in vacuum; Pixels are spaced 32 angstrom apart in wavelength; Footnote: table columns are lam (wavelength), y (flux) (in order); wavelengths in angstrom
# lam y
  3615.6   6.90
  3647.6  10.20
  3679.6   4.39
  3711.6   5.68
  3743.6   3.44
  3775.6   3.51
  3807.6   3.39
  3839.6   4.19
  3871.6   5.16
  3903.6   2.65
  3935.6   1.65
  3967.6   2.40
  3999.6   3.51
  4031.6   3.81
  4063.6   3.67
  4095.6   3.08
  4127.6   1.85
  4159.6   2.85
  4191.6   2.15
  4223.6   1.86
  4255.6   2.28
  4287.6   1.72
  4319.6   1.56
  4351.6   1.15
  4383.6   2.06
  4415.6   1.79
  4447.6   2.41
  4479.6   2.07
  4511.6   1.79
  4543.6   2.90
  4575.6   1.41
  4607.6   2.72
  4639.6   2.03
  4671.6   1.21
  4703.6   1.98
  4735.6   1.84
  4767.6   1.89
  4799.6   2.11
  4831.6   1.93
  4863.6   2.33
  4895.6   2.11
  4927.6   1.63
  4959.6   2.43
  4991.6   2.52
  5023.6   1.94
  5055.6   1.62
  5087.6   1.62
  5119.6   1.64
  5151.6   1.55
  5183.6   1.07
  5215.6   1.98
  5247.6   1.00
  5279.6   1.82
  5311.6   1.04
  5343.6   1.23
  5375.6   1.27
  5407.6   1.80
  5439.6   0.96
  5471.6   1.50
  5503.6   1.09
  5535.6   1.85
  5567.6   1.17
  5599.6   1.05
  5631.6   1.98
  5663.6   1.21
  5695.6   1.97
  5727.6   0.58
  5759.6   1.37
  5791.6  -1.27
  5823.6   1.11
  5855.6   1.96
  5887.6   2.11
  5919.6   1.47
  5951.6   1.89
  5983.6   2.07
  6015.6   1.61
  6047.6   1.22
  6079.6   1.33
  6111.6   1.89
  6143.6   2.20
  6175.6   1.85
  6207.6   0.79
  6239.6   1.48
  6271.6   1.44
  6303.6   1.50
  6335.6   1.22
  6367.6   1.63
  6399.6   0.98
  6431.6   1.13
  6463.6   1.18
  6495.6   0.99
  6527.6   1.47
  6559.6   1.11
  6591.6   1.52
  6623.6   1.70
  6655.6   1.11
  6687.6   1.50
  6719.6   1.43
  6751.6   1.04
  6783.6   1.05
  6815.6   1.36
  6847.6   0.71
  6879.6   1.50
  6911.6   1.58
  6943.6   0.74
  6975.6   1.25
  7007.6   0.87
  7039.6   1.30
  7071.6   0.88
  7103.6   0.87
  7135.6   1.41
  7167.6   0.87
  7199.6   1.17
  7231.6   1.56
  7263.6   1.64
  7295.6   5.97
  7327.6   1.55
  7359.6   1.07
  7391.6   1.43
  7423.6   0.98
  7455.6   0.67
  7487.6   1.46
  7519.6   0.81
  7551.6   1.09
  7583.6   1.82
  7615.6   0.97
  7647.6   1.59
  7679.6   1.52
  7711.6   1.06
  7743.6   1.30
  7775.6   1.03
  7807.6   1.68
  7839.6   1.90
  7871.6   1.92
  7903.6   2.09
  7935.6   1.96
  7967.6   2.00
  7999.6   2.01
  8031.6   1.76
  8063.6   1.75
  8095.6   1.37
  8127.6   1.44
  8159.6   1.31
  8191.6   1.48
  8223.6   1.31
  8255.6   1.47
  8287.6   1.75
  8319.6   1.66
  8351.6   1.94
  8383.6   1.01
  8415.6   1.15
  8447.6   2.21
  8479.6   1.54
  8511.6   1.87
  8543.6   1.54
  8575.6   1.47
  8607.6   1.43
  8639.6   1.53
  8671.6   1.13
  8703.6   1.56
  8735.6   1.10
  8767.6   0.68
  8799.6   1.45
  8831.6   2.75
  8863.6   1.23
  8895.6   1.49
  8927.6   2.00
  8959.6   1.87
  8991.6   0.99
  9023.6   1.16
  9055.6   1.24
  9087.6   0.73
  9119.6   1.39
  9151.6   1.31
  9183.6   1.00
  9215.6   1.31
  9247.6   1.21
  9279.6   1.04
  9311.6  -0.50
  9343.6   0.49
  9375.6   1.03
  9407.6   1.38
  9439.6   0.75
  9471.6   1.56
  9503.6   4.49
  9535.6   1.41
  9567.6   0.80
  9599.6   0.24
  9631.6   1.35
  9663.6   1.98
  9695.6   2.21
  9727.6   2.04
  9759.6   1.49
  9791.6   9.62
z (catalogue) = 0.96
